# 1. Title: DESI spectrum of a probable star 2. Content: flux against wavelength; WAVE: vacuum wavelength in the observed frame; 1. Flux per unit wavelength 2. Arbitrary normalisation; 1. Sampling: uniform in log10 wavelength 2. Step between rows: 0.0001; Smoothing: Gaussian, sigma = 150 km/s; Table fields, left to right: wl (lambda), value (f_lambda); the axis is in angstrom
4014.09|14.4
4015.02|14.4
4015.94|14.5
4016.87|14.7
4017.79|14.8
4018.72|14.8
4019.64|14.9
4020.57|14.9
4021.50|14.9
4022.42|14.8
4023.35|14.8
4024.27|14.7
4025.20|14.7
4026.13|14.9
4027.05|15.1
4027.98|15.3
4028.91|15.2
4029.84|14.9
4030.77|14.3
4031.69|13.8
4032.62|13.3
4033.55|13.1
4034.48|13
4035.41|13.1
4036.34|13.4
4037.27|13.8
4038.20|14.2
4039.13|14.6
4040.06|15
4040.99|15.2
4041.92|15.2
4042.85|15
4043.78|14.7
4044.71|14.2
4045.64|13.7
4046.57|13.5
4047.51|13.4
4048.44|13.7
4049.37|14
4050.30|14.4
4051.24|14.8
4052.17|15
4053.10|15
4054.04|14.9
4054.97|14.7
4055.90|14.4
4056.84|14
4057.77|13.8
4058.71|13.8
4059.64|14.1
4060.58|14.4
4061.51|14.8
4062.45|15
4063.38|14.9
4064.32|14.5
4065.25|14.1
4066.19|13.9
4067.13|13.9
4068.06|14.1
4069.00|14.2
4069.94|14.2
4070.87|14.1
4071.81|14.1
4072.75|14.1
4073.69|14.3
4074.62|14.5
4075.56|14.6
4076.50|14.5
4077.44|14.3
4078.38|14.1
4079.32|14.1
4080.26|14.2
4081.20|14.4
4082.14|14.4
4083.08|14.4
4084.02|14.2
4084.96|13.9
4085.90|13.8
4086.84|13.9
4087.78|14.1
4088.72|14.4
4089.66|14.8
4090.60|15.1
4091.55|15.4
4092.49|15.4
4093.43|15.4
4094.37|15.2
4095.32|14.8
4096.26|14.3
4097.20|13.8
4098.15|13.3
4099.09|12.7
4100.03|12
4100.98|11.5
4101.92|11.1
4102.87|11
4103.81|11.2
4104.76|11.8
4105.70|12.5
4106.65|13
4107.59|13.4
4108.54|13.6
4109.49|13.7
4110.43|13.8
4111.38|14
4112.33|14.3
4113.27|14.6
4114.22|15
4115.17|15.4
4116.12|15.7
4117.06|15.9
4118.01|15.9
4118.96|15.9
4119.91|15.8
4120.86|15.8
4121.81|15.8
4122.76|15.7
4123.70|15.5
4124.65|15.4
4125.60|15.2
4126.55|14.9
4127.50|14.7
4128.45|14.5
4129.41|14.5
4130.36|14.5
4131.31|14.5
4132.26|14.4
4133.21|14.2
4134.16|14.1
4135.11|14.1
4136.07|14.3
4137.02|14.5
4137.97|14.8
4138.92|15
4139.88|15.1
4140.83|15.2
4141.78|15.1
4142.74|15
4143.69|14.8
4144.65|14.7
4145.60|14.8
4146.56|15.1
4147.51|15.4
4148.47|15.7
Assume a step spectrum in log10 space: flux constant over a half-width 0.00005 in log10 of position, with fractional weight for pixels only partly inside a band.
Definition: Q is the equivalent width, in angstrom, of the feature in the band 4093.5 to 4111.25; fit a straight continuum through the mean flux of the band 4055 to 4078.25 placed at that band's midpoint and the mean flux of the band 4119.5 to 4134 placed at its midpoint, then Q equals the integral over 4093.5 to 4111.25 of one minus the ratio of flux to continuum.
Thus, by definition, 2.1 angstrom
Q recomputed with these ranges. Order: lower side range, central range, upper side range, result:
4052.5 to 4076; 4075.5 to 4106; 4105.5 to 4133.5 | 1.6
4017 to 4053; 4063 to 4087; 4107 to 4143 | 0.6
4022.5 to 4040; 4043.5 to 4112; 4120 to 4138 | 2.6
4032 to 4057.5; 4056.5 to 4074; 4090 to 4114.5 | -0.3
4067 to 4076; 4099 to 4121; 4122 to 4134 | 1.4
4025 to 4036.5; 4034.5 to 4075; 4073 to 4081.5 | -0.1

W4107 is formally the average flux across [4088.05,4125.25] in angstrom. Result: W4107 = 14.2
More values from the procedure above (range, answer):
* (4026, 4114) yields 14.1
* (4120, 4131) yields 15.1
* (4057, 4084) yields 14.3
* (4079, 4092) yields 14.4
